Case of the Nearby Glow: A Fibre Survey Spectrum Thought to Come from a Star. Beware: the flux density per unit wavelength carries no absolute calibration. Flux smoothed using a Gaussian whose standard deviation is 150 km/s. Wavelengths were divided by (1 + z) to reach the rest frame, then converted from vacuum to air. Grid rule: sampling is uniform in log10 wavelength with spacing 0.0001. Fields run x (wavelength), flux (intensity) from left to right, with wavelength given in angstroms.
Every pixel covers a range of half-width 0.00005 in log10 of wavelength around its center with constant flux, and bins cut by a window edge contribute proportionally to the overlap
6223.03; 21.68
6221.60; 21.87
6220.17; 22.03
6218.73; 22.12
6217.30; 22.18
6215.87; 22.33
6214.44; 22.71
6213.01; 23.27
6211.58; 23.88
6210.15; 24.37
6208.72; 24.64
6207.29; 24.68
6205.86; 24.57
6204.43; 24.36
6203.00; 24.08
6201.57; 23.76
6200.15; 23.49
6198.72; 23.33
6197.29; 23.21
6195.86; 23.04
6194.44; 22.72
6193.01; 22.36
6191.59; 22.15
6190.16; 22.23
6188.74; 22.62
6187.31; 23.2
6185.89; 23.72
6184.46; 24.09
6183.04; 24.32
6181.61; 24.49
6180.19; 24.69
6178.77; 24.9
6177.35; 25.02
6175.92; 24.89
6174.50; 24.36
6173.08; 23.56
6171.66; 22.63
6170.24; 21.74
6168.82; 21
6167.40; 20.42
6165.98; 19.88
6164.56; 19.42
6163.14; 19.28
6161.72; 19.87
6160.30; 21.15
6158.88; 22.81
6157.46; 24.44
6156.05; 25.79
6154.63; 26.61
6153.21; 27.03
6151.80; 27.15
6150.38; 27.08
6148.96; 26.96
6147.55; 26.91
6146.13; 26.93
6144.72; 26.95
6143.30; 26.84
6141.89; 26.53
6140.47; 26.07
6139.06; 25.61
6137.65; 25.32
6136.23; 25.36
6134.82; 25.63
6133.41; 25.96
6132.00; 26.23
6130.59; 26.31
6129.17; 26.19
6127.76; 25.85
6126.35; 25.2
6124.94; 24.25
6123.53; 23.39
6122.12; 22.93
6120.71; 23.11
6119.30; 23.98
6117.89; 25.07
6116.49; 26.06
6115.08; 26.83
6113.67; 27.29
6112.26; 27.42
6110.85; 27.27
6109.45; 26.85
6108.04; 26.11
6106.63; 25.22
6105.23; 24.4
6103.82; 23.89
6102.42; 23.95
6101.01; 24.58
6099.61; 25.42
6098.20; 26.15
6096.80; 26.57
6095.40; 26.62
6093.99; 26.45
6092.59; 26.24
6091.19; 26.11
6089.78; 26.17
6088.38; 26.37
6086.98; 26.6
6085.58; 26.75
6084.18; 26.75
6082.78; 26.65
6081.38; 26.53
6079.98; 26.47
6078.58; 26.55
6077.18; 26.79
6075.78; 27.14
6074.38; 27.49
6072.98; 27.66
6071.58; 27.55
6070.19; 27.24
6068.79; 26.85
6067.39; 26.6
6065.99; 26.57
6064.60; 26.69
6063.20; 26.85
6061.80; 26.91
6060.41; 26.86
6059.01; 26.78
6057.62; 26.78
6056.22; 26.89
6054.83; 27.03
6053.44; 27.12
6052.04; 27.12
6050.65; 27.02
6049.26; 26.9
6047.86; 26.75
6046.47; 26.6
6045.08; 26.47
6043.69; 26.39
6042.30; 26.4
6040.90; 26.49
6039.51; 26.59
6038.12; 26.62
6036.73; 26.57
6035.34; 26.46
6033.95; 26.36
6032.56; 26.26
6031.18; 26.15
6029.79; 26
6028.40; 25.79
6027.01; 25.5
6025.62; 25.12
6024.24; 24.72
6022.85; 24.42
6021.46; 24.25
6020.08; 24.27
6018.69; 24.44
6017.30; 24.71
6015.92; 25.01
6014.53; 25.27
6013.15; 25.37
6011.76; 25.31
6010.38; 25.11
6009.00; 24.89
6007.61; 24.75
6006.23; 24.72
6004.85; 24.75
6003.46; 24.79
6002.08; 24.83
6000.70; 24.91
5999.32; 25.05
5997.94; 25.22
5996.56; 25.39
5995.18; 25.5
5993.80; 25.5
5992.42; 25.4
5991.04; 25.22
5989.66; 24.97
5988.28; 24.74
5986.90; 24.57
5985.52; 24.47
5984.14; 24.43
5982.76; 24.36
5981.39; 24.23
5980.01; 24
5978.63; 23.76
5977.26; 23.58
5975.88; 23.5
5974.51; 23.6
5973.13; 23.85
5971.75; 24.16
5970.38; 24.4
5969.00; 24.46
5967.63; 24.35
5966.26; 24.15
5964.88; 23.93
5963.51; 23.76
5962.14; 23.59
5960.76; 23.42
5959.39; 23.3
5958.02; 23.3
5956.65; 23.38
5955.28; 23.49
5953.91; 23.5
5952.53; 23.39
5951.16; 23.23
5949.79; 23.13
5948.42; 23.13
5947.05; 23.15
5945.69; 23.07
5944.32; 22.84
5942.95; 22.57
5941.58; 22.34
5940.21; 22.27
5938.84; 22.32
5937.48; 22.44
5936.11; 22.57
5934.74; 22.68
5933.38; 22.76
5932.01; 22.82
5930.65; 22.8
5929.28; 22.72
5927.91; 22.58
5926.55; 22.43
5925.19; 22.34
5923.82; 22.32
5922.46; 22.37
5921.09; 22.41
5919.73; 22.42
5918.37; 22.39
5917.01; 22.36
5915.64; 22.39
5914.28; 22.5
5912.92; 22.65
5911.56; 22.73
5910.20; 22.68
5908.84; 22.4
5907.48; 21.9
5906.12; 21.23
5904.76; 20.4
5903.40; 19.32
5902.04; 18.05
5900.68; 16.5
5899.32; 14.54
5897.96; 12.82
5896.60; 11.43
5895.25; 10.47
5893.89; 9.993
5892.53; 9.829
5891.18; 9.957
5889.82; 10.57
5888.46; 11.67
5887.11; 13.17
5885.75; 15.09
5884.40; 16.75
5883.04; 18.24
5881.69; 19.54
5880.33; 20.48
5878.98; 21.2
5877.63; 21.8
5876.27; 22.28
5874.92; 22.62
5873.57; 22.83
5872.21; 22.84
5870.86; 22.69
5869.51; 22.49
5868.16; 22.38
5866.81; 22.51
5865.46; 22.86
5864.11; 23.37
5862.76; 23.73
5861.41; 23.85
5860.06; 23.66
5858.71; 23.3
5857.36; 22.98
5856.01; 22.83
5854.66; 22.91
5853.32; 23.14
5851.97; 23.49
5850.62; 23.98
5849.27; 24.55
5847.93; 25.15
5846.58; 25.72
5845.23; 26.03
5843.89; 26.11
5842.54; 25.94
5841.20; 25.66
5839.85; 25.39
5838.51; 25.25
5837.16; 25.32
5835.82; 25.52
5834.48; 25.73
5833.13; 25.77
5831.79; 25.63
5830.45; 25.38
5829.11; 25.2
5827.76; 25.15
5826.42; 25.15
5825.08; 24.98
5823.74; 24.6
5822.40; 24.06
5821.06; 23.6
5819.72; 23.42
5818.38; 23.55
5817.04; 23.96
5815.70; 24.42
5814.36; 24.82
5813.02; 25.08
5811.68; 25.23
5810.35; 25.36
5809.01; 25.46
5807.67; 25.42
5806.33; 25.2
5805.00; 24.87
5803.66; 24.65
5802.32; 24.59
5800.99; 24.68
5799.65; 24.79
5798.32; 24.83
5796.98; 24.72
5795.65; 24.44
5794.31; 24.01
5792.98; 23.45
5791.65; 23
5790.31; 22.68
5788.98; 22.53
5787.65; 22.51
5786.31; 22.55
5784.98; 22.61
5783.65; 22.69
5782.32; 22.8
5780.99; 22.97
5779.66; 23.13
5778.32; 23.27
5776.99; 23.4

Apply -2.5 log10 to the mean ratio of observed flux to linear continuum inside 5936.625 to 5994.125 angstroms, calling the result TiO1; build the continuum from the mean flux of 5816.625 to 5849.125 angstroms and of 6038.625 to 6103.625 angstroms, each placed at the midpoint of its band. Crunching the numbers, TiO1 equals 0.10 mag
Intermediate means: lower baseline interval 25.1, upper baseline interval 26.6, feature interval 23.7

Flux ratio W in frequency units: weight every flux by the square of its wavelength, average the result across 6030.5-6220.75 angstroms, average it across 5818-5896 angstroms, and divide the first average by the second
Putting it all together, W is 1.3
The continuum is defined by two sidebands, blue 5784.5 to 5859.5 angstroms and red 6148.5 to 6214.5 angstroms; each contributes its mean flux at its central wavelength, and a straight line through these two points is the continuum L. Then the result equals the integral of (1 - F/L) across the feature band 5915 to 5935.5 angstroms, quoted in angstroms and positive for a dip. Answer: 1.4 angstroms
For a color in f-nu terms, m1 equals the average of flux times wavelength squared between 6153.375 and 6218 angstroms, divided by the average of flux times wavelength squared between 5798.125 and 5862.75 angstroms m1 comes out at 1.1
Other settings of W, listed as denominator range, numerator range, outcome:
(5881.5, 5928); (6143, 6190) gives 1.43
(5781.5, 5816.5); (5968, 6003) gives 1.08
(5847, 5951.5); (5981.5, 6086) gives 1.31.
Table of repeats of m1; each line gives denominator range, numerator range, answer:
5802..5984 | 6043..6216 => 1.22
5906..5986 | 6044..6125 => 1.19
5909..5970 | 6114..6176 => 1.14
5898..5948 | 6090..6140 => 1.25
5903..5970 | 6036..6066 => 1.22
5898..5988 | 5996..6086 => 1.19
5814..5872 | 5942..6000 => 1.03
